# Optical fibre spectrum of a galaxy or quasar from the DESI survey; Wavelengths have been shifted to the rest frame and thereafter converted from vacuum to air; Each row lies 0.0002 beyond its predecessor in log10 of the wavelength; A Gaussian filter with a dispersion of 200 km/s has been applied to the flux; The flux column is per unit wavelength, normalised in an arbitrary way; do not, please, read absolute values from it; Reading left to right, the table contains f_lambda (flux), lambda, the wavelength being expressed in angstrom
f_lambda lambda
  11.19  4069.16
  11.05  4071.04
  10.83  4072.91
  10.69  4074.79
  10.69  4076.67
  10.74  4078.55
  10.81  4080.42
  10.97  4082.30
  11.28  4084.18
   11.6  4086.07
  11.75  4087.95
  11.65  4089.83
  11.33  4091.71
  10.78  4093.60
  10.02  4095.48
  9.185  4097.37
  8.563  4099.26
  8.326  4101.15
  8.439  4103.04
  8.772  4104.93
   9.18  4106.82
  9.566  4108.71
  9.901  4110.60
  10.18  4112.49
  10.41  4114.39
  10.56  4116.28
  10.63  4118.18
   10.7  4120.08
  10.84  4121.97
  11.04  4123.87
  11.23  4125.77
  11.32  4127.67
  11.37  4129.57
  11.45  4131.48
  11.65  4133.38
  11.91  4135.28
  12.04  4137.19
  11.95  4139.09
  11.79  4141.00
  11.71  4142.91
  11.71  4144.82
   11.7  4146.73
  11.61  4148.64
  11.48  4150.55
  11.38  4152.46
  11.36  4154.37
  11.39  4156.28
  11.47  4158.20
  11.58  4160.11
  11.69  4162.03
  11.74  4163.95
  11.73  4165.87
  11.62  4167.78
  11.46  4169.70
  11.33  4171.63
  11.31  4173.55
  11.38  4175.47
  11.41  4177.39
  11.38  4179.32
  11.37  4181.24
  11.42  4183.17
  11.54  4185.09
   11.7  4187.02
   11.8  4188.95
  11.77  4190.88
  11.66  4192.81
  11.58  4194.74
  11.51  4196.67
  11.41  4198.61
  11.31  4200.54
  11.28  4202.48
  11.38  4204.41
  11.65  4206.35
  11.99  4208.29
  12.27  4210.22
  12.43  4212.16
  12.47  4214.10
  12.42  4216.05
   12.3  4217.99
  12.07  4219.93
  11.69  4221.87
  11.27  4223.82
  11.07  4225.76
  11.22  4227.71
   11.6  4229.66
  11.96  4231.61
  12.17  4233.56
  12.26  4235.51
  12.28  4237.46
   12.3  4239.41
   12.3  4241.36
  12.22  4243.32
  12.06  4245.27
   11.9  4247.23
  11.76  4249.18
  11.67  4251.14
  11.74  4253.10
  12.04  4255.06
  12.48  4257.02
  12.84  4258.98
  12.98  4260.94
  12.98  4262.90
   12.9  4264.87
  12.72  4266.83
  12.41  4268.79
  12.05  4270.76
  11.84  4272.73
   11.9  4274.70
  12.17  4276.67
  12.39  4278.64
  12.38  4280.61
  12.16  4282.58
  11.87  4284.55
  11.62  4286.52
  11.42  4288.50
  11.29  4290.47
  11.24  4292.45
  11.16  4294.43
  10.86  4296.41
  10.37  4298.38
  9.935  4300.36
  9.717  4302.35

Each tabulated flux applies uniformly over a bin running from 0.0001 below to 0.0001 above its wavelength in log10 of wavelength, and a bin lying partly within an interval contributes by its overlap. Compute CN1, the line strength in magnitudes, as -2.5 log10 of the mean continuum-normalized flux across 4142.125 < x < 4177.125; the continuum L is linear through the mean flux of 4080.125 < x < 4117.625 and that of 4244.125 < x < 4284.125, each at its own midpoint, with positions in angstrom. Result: -0.06 mag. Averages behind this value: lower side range 10.2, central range 11.5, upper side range 12.3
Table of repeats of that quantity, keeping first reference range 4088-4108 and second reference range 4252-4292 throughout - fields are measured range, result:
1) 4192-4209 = -0.033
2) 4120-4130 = -0.103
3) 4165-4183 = -0.063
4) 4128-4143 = -0.145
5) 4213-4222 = -0.075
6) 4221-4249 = -0.019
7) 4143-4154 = -0.113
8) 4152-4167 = -0.094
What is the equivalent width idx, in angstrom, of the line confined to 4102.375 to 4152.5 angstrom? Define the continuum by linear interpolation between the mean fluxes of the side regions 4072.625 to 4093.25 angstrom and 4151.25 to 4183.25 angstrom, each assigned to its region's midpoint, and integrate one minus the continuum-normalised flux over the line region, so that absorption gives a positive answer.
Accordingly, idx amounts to 1.7 angstrom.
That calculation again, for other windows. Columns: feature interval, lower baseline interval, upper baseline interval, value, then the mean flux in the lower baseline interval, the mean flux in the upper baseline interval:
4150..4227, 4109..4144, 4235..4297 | -0.5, 11.1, 12.1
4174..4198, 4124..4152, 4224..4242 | 0.4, 11.6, 11.9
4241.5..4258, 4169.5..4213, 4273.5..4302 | -0.7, 11.6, 11.4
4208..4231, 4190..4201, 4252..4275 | -0.1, 11.5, 12.4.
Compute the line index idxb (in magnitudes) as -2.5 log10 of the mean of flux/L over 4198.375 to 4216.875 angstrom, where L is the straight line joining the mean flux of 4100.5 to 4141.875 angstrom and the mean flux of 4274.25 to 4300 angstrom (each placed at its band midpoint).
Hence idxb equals -0.07 mag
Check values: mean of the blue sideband 10.6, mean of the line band 11.9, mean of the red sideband 11.6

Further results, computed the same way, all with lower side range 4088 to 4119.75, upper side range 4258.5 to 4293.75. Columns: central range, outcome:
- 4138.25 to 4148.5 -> -0.13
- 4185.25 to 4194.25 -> -0.06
